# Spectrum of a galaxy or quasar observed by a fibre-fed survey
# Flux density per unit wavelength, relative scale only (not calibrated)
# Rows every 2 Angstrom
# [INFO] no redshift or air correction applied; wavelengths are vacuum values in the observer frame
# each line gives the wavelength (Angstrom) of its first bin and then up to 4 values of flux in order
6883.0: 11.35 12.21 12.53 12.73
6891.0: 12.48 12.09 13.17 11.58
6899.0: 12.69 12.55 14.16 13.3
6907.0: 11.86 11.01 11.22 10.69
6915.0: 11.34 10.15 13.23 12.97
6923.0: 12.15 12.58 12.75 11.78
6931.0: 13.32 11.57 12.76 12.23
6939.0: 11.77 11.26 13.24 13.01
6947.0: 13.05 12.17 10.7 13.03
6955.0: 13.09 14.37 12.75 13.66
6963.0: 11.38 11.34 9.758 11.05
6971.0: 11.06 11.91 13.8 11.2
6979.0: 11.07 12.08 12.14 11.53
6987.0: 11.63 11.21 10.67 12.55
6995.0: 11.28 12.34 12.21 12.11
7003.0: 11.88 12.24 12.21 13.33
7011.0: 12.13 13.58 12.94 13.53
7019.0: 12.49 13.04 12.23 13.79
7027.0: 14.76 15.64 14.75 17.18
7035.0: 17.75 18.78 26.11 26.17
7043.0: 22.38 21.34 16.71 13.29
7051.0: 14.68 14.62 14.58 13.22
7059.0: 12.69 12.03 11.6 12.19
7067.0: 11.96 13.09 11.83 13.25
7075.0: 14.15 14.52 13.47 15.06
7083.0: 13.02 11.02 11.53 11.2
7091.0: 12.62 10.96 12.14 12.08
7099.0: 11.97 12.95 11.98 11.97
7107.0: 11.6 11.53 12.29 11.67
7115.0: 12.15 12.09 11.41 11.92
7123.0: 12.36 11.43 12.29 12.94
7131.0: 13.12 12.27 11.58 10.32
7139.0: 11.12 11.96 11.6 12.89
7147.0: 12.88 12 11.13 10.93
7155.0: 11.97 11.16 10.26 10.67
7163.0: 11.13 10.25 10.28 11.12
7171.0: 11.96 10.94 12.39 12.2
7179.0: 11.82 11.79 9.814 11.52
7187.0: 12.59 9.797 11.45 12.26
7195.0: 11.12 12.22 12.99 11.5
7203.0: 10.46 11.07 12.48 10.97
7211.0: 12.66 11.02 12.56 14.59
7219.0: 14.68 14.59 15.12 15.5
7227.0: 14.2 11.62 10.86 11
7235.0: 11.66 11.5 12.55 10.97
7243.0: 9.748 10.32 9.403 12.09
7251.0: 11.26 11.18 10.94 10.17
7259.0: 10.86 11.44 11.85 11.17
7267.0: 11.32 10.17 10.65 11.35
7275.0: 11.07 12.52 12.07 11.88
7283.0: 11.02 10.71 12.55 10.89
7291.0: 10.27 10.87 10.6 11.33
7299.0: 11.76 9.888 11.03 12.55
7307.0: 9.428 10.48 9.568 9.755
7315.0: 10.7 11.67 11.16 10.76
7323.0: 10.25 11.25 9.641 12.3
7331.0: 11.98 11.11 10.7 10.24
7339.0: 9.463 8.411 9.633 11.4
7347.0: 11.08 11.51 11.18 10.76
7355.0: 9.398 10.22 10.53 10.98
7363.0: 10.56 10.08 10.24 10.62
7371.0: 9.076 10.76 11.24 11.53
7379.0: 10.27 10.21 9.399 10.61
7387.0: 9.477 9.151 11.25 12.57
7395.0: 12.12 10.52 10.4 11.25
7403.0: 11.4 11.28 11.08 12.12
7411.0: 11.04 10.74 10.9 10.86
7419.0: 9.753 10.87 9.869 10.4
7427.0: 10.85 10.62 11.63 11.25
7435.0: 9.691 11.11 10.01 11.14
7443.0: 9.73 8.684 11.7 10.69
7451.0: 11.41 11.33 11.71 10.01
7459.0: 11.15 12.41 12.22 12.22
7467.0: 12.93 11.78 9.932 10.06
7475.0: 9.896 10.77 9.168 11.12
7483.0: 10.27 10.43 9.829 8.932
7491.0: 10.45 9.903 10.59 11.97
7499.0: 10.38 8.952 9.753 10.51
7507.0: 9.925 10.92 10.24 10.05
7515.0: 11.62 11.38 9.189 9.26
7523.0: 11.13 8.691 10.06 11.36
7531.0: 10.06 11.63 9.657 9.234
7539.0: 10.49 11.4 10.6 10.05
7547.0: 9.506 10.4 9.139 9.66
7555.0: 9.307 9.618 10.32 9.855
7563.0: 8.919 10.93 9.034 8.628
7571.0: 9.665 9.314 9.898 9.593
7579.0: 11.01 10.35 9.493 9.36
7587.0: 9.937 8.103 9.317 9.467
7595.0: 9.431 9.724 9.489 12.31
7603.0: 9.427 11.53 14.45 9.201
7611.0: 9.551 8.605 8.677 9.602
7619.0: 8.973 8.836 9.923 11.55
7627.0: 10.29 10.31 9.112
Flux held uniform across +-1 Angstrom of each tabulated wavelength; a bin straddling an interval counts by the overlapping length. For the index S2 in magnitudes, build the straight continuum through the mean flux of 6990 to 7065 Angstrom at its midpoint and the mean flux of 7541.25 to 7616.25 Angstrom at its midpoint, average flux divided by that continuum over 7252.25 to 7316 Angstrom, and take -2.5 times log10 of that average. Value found 0.131 mag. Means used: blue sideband 14.6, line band 11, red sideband 9.85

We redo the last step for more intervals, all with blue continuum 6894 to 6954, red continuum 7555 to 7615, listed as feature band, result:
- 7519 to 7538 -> 0.00 mag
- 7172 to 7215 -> -0.03 mag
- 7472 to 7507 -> 0.00 mag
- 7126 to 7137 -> -0.07 mag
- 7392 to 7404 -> -0.08 mag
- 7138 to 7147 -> -0.05 mag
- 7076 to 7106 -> -0.07 mag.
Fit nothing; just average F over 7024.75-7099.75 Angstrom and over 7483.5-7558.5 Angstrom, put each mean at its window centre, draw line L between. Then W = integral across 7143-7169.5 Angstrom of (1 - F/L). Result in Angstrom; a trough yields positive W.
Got 4.78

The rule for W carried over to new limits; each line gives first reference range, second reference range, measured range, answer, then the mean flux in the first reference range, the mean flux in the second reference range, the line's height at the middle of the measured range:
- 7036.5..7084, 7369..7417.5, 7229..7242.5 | 1.67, 15.4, 10.8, 13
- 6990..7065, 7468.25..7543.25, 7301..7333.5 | 3.21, 14.6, 10.3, 12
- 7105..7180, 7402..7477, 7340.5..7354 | 0.62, 11.7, 10.9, 11.2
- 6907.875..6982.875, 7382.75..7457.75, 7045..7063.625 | -3.79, 12.1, 10.8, 11.8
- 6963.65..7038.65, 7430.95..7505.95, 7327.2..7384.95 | 3.52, 12.9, 10.7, 11.2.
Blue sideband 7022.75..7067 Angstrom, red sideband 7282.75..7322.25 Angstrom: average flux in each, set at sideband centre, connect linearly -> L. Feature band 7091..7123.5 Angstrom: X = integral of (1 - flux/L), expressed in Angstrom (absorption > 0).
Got 6.4 Angstrom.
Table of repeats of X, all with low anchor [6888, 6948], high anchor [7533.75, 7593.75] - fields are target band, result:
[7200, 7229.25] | -4.7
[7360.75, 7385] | 0.2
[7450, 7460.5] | -1.0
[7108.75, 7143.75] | -1.3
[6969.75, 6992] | 0.7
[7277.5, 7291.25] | -0.8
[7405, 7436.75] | -1.5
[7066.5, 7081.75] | -2.3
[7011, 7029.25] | -2.3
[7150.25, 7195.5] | 0.2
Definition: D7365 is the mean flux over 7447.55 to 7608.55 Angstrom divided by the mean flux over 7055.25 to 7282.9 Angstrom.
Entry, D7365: 0.87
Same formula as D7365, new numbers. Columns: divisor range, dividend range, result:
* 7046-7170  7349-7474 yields 0.88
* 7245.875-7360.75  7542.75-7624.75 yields 0.90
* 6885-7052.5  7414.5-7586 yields 0.78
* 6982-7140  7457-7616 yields 0.76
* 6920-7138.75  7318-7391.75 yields 0.80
